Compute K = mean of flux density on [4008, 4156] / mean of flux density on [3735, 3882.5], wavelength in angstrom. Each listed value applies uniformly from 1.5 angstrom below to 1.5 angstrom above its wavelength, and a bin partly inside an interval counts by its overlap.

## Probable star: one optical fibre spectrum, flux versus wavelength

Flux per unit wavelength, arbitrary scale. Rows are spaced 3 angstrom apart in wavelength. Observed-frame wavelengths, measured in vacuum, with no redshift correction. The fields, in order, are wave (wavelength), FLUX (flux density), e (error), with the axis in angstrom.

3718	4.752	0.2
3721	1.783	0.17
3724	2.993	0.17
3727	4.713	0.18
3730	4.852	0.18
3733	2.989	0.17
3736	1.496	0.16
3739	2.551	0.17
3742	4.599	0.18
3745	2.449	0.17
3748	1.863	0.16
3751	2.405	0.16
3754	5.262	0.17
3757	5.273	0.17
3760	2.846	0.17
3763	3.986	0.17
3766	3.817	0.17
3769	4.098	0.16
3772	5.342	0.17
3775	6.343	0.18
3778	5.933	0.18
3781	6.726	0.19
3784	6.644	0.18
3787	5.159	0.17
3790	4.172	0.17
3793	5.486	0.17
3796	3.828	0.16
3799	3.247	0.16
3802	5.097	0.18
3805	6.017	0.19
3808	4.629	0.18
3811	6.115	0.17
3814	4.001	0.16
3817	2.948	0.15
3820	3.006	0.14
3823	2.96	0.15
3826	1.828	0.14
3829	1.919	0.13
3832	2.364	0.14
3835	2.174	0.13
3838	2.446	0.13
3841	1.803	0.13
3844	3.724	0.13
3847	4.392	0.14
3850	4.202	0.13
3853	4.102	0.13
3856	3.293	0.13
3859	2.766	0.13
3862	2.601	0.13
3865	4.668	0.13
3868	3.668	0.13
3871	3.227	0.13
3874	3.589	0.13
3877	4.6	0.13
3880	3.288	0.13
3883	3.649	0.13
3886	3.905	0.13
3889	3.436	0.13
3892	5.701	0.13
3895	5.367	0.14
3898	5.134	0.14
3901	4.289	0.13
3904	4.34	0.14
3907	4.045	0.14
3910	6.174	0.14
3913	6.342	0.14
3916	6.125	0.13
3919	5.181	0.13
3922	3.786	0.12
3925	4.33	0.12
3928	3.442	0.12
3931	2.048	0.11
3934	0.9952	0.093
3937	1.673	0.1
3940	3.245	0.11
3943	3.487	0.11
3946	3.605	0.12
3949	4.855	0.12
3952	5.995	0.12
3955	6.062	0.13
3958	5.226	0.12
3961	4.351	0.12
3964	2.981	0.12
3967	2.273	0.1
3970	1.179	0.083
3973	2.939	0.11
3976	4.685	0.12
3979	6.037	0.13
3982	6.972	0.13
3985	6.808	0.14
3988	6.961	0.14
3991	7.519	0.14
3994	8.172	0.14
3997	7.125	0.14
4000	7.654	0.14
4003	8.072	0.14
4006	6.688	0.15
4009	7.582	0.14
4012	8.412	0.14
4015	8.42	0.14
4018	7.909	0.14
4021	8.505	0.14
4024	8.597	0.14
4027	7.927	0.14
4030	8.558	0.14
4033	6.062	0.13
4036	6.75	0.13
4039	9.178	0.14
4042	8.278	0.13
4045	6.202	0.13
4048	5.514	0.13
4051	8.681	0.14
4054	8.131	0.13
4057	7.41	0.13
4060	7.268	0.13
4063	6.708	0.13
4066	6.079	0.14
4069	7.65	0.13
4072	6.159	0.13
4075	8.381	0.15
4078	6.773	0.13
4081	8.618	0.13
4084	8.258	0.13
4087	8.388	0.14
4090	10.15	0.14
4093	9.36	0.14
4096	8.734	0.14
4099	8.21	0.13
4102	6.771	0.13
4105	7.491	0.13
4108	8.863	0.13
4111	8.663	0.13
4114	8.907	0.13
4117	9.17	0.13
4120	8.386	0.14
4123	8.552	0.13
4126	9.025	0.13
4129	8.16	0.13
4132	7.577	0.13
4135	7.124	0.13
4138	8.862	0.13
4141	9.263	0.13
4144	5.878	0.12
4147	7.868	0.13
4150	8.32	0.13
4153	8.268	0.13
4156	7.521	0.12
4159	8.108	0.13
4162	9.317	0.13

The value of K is 2.06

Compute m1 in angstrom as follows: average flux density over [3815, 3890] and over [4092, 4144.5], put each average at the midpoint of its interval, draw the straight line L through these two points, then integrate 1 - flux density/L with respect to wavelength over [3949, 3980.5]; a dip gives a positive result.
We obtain 6.7 angstrom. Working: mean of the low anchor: 3.23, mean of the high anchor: 8.31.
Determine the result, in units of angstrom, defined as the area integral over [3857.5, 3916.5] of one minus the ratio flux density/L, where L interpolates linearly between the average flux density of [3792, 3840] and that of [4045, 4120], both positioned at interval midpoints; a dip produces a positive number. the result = 5.7 angstrom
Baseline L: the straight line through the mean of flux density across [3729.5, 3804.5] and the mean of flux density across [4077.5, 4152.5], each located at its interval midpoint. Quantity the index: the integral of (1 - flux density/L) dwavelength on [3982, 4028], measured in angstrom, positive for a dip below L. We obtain -4.5 angstrom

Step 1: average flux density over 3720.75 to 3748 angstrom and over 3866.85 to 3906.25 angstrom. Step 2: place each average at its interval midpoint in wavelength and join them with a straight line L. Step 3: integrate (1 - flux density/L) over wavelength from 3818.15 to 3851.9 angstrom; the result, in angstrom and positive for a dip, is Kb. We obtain 8.9 angstrom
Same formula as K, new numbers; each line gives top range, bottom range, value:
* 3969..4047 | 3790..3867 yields 1.97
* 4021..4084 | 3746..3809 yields 1.61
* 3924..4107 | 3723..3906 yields 1.64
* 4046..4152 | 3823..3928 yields 2.06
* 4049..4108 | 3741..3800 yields 1.75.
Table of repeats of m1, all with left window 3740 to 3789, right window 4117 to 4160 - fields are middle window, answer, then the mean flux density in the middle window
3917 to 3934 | 6.9 angstrom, 3.58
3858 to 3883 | 8.9 angstrom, 3.57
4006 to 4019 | -1.9 angstrom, 7.93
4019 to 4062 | -2.9 angstrom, 7.64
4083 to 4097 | -2.5 angstrom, 9.01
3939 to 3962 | 6.1 angstrom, 4.64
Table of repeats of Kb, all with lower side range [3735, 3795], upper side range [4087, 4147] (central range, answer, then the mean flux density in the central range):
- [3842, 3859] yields 4.9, 3.78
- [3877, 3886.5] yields 3.2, 3.74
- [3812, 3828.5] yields 6.6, 2.98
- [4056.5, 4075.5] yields 1.9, 7.01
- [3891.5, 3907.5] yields 2.9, 4.81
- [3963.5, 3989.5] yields 8.4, 4.6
